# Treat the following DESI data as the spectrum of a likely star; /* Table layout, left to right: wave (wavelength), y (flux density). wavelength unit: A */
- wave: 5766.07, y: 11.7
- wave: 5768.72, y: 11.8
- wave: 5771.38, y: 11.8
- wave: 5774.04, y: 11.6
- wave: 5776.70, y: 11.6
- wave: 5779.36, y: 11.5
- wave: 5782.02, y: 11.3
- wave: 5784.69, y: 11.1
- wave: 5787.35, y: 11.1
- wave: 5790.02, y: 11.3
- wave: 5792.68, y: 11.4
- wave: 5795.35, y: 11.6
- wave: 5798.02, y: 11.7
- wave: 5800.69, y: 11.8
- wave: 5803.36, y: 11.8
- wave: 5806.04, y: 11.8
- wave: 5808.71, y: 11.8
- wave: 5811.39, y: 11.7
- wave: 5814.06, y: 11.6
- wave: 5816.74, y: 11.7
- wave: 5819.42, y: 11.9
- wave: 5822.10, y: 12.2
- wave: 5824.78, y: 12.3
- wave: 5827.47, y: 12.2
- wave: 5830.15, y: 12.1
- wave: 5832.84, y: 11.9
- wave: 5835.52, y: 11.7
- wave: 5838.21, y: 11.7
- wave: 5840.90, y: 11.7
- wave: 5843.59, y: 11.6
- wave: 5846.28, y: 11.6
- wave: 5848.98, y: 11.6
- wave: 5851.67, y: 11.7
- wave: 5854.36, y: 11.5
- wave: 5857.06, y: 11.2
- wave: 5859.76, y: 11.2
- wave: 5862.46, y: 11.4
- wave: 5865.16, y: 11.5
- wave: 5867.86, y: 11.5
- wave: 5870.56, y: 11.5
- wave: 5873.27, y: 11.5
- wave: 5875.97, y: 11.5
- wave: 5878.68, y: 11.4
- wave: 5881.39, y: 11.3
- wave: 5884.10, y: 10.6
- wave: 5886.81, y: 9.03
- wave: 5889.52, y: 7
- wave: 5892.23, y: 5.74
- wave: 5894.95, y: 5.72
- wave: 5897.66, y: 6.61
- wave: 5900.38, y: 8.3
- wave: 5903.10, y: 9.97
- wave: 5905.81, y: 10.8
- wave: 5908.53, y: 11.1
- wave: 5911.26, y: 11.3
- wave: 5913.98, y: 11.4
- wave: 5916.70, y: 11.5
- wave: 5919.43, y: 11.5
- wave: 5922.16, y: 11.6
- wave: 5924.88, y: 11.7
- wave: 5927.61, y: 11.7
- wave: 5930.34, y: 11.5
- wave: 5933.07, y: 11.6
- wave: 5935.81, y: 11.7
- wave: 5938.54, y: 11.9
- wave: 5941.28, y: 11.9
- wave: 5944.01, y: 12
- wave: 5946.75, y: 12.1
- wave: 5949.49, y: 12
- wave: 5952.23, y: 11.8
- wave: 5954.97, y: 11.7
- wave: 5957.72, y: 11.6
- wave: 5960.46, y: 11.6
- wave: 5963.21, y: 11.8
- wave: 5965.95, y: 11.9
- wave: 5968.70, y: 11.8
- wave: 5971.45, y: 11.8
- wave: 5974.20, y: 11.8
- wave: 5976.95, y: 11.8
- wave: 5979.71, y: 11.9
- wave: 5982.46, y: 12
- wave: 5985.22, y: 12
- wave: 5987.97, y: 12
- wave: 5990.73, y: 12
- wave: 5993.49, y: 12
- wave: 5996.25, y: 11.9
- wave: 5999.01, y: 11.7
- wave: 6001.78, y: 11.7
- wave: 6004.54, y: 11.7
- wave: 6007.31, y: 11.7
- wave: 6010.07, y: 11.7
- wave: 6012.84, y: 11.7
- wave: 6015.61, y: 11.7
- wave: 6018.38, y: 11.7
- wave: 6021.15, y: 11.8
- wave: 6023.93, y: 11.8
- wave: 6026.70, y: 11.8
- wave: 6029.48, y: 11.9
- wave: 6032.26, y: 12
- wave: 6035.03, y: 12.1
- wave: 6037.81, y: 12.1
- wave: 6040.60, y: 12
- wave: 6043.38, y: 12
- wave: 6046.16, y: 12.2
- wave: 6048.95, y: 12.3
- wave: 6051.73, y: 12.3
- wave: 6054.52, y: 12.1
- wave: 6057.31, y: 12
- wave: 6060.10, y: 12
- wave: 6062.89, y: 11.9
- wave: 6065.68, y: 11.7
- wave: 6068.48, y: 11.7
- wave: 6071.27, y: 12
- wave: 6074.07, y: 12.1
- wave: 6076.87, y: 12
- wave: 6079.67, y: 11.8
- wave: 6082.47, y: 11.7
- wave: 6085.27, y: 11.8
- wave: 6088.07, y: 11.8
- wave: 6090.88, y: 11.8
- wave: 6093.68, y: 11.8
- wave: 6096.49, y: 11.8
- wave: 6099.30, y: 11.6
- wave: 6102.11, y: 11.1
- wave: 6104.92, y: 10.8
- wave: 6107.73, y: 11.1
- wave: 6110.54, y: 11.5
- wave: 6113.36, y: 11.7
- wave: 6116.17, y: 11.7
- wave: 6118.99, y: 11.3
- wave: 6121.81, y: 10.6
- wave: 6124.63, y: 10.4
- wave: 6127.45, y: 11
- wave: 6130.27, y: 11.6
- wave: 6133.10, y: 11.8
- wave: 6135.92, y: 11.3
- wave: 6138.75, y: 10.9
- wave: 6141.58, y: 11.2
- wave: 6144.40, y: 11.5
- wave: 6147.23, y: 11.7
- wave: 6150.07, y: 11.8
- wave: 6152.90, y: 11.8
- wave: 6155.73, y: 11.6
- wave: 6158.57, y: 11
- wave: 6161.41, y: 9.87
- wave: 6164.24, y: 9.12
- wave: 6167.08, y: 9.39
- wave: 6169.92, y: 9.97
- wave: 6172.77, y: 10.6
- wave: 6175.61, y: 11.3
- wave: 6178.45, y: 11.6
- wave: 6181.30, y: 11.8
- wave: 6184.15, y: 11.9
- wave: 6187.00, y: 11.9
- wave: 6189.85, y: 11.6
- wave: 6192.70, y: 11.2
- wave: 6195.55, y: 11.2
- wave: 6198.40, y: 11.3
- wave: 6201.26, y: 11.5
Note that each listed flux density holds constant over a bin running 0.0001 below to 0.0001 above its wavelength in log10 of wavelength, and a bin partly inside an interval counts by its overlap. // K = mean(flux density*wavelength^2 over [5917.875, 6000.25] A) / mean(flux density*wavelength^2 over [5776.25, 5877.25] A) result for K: 1.06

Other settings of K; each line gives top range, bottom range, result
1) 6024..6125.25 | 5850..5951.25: 1.16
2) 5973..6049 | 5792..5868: 1.08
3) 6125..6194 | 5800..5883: 1.06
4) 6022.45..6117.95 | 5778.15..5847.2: 1.10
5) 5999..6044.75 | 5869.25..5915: 1.28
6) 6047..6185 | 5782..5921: 1.13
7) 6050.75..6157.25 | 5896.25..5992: 1.07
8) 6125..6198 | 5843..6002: 1.08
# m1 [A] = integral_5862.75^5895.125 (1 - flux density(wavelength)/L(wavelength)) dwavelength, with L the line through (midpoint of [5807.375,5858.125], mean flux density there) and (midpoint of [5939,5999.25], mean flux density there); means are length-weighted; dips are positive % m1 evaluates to 4.8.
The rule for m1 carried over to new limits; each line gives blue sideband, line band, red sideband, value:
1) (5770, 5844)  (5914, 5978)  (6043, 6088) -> 0.5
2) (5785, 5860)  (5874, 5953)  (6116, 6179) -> 6.4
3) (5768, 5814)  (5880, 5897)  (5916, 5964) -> 5.1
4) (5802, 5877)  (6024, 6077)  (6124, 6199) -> -3.2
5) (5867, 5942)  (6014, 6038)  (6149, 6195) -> -2.6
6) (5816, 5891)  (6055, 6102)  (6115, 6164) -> -2.5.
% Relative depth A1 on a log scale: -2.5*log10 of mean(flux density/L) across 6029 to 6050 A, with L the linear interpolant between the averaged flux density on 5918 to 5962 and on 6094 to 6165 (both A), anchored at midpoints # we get -0.06 mag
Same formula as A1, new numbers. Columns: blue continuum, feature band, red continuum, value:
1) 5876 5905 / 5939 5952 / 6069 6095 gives -0.24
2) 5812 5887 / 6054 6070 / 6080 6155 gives -0.04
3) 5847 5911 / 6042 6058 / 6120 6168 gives -0.14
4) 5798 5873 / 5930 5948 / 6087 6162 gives -0.02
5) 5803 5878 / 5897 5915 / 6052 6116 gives 0.17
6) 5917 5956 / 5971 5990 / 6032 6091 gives -0.01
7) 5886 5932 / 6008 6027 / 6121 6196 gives -0.13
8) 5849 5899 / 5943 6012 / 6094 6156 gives -0.12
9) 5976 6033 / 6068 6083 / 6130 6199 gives -0.03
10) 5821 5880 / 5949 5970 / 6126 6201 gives -0.03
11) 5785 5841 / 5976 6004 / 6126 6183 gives -0.05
